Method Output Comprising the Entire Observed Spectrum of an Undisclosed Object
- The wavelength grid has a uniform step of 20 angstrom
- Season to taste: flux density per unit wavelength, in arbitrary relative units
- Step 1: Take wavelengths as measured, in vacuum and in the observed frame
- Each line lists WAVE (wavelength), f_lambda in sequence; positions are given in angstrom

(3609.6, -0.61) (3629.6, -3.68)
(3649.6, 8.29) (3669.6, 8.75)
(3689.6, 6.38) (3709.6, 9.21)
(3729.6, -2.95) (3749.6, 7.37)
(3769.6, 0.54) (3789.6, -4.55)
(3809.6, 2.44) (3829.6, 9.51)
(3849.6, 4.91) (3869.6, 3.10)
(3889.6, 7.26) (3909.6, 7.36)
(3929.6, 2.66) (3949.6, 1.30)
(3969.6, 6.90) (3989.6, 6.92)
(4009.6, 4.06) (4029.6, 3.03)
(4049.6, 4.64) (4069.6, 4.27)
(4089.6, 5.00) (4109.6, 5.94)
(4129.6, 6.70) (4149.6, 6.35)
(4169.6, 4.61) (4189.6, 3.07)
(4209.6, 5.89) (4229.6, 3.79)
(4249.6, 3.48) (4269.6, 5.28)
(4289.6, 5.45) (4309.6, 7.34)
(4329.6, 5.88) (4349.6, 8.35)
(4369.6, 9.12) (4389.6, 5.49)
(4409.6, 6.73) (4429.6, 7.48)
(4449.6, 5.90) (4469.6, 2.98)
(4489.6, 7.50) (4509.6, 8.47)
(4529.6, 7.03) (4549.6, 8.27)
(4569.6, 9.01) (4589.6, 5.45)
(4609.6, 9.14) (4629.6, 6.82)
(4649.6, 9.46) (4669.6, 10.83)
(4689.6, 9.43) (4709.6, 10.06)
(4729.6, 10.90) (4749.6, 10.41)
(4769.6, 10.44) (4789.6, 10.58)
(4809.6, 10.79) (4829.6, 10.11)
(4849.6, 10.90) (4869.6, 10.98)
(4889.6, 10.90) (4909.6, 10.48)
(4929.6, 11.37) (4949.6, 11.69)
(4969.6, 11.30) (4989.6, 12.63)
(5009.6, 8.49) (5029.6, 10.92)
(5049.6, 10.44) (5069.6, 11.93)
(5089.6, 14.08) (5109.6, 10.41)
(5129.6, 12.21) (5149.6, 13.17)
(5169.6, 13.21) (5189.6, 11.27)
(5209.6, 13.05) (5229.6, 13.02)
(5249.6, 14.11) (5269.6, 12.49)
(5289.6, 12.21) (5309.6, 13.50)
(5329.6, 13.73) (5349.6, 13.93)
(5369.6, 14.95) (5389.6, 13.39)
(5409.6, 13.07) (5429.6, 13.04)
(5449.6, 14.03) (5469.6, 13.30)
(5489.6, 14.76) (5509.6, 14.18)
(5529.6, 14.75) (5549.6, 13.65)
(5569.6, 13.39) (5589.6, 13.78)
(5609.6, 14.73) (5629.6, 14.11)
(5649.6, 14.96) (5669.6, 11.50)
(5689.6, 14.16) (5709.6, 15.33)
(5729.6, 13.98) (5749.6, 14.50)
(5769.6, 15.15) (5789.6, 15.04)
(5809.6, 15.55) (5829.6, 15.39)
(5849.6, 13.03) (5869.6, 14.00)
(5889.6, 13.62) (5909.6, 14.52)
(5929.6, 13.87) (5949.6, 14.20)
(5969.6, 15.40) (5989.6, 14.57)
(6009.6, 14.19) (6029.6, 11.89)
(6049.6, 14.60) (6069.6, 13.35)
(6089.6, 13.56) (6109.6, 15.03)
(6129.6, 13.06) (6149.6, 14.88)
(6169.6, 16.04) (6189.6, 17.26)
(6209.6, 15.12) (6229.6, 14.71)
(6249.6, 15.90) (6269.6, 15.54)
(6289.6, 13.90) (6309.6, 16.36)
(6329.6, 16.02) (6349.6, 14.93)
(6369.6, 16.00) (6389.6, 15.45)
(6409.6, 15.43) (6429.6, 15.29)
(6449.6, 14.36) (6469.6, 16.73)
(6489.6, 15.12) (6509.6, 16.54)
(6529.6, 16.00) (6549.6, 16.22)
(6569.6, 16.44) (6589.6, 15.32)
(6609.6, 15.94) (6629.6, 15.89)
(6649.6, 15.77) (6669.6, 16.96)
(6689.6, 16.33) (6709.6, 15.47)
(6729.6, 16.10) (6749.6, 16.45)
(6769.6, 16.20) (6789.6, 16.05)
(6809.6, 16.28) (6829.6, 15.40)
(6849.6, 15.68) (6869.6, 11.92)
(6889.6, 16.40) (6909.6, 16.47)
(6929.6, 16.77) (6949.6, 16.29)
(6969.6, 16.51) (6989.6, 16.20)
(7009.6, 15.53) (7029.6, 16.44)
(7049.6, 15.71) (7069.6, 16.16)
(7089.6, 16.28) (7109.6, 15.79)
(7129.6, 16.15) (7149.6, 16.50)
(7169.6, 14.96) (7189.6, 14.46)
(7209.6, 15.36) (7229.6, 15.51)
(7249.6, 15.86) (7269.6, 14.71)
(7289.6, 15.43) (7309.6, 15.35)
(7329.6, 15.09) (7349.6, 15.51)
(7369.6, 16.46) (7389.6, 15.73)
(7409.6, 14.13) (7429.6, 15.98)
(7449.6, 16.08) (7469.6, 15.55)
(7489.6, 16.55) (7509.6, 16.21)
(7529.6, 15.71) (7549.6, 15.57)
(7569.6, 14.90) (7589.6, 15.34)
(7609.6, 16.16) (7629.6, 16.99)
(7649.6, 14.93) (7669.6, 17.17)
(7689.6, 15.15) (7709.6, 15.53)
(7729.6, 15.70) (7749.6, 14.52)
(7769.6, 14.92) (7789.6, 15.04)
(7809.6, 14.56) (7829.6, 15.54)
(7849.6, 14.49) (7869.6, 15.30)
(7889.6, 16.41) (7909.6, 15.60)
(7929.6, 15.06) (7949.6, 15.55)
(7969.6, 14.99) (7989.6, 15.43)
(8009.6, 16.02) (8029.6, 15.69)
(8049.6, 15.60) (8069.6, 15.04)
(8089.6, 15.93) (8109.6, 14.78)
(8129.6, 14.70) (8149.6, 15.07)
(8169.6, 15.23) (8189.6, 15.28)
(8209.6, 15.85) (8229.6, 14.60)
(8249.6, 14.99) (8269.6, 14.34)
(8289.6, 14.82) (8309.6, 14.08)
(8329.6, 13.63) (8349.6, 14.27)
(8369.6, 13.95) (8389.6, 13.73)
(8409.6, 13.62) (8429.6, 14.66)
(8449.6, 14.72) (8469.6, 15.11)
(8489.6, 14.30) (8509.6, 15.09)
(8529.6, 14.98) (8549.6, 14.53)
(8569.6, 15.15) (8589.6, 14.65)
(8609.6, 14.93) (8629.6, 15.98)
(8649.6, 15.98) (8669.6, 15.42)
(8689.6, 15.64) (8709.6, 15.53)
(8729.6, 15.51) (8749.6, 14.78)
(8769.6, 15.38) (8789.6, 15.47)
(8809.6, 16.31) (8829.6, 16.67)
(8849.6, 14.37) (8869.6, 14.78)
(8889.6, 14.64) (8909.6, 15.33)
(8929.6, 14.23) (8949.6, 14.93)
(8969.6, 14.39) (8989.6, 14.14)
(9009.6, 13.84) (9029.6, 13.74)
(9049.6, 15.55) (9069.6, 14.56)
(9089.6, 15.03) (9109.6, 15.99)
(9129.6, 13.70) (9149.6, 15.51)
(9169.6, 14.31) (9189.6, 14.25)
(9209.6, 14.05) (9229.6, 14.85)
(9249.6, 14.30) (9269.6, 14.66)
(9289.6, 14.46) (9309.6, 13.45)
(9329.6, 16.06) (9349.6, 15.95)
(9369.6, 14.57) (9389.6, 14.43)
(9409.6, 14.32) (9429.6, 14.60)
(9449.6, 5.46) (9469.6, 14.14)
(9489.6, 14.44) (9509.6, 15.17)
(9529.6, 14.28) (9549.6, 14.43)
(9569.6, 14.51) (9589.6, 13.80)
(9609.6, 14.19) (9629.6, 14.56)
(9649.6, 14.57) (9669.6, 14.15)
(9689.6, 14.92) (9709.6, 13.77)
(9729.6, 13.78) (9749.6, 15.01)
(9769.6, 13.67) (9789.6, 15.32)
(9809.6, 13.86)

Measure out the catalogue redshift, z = 0.16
